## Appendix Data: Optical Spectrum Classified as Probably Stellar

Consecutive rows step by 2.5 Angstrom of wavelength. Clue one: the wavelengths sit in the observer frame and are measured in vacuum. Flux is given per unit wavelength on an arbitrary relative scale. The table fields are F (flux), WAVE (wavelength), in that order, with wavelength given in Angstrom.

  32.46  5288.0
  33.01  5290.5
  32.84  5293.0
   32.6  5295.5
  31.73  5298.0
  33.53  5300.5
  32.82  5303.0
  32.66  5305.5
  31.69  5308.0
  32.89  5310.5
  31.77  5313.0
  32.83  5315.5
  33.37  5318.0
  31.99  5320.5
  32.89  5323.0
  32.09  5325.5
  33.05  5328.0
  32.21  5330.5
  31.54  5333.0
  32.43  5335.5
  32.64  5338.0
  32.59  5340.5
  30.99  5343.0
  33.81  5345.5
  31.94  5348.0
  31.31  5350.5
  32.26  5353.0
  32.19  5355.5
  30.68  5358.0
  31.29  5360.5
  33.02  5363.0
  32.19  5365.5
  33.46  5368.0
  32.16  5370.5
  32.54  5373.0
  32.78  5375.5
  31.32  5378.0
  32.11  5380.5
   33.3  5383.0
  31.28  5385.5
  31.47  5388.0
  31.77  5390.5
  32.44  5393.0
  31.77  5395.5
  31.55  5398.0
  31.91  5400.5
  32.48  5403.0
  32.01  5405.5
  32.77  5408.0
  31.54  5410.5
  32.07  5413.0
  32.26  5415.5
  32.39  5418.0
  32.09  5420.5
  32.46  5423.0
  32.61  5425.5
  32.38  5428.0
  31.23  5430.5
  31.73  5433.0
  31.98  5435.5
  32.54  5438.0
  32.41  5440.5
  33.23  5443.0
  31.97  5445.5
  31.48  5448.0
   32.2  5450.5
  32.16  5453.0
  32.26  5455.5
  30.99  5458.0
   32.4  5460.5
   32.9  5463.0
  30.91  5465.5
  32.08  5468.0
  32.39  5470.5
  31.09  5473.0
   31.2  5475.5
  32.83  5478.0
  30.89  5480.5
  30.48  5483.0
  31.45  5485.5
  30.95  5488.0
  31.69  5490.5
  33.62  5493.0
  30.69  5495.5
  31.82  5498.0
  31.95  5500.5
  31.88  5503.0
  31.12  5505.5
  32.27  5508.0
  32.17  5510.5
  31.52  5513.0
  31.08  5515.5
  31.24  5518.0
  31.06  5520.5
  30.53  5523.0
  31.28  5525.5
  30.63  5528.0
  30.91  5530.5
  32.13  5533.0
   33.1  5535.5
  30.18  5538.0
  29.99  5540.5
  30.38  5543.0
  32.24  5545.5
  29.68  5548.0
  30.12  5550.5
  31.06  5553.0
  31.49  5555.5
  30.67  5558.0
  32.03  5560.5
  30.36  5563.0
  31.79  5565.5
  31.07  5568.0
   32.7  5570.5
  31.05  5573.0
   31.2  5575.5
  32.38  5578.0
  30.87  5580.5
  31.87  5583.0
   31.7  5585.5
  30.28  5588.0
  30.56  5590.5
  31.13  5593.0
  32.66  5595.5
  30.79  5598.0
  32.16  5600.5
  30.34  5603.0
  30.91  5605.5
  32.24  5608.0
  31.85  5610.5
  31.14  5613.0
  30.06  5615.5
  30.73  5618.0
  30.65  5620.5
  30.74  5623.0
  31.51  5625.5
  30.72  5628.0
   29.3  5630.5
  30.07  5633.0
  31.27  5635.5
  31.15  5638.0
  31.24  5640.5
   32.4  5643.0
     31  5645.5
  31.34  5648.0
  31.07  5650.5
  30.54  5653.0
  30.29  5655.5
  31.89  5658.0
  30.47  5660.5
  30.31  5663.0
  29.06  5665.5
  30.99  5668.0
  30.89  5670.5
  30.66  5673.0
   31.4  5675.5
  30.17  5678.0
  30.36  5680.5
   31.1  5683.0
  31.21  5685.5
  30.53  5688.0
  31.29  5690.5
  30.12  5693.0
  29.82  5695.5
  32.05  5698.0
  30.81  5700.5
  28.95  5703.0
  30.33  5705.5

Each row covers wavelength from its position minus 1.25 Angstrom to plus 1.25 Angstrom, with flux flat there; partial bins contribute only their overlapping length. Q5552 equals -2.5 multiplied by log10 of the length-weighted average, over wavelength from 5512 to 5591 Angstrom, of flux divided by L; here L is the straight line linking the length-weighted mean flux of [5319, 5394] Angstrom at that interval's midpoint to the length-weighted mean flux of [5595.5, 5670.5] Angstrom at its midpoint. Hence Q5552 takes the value 0.00 mag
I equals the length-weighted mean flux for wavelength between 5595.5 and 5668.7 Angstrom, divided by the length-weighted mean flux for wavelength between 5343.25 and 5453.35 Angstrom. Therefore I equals 0.96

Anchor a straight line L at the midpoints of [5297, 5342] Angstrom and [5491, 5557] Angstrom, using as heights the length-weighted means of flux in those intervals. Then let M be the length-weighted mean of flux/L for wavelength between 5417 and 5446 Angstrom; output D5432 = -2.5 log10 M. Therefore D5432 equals -0.01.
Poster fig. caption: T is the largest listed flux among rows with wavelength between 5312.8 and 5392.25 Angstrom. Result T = 33.81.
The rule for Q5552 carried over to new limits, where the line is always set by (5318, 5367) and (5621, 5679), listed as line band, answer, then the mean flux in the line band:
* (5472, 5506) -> -0.001 mag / 31.6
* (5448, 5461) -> -0.008 mag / 31.9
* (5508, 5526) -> 0.002 mag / 31.3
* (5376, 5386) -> -0.003 mag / 32.1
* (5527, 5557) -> 0.011 mag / 31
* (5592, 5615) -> -0.014 mag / 31.4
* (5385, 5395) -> 0.007 mag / 31.8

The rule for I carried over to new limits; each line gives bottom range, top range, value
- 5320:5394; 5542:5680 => 0.96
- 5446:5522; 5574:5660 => 0.98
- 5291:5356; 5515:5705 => 0.96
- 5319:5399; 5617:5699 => 0.96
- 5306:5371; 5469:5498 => 0.98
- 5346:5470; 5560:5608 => 0.98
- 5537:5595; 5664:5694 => 0.99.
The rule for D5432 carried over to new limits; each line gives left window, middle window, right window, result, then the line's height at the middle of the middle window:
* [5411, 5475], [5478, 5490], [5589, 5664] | 0.02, 31.8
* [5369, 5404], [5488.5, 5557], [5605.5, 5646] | 0.00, 31.5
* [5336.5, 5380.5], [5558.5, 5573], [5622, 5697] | -0.01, 31.2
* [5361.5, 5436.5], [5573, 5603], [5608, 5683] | -0.01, 31.1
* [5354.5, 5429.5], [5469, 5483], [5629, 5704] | 0.00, 31.7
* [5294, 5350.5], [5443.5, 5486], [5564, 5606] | 0.00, 31.9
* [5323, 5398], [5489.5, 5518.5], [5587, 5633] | -0.01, 31.5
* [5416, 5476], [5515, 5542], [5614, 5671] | 0.01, 31.5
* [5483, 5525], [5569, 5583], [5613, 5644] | -0.02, 31.1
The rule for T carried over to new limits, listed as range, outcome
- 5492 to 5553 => 33.62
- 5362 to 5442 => 33.46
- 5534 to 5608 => 33.1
